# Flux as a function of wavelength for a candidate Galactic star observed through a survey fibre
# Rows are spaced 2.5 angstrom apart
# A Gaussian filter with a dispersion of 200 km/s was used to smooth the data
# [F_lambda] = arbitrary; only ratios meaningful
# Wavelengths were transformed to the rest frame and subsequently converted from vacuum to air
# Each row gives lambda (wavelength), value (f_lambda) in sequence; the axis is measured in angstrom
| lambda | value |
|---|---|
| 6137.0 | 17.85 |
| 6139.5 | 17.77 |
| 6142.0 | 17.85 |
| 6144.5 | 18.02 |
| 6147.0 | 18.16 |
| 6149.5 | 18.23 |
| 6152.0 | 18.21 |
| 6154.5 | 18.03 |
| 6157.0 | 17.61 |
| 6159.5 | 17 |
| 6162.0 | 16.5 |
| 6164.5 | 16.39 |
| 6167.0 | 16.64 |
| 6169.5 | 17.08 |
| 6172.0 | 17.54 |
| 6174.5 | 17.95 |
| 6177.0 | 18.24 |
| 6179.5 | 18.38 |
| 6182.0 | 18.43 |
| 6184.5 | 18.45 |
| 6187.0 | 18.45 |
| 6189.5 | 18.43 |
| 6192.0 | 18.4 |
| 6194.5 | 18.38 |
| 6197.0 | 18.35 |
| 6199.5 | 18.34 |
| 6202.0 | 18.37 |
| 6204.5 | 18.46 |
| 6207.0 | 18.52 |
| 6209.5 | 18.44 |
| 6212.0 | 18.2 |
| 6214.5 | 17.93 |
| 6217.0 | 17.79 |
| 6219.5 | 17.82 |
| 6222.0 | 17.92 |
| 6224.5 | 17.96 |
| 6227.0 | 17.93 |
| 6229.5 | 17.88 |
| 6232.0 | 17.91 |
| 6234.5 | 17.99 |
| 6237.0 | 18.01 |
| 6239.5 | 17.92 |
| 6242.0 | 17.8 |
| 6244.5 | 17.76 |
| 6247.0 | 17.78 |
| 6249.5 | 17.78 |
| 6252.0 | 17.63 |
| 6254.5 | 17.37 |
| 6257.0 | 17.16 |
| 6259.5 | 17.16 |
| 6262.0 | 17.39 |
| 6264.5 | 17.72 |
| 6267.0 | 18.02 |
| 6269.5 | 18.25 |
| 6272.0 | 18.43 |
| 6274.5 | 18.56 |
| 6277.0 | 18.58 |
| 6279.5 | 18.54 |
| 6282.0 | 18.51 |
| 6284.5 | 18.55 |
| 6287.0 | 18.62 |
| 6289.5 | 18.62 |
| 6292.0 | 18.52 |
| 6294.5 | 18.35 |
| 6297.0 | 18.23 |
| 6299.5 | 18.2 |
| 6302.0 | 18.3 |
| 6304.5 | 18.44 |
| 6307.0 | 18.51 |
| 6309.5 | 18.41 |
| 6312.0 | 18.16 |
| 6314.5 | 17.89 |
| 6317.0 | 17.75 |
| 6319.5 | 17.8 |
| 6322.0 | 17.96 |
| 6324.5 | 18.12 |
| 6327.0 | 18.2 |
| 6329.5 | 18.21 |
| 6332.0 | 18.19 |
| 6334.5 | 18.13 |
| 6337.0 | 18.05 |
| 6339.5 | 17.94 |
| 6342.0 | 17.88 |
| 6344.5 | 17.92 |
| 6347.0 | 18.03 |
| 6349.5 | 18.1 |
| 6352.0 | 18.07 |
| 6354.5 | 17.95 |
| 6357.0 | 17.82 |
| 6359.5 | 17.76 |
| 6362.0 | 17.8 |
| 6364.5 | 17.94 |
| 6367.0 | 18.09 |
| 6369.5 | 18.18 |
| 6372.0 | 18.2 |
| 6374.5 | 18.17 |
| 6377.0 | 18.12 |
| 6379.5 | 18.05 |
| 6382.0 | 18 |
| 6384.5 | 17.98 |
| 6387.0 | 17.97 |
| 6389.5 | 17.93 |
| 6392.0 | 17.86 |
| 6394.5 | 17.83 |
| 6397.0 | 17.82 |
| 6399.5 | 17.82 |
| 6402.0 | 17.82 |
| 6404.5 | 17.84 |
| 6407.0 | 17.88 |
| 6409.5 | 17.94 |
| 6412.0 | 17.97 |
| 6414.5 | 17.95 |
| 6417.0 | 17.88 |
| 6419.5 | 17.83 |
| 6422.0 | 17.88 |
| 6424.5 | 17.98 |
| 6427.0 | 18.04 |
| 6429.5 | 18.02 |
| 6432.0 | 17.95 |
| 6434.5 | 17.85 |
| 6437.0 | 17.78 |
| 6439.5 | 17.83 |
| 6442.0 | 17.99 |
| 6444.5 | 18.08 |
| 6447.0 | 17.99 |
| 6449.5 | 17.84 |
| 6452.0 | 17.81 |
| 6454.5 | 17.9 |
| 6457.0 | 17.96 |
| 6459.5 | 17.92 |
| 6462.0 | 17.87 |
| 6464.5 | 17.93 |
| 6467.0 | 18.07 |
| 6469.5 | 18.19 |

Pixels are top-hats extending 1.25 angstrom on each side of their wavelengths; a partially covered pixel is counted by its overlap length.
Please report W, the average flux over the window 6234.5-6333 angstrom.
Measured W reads 18.1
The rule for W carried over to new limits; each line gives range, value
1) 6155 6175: 17.1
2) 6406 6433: 17.9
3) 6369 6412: 18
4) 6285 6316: 18.4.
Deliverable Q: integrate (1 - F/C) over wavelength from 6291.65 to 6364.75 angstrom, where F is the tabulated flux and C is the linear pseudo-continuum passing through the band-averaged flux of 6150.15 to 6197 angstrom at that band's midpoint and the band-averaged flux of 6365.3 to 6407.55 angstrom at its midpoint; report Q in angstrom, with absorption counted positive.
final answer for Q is -0.6 angstrom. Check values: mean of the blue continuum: 17.8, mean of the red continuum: 18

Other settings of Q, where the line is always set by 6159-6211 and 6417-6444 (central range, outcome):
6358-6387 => -0.2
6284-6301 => -0.5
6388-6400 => 0.0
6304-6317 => -0.2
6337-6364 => 0.0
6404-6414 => 0.0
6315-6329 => 0.0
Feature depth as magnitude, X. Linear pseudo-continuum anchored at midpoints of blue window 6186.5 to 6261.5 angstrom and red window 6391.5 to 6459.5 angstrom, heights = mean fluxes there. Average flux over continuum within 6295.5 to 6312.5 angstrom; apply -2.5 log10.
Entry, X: -0.02 mag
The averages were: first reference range 18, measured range 18.3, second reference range 17.9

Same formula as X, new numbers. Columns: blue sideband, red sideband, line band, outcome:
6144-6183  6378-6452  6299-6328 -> -0.02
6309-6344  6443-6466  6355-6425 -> 0.00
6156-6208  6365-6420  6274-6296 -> -0.04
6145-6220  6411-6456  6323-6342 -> -0.01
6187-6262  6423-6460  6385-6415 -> 0.00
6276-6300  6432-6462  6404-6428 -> 0.01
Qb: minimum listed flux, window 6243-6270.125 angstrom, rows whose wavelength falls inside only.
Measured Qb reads 17.16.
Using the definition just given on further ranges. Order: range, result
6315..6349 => 17.75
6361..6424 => 17.8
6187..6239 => 17.79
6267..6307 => 18.02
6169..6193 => 17.08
